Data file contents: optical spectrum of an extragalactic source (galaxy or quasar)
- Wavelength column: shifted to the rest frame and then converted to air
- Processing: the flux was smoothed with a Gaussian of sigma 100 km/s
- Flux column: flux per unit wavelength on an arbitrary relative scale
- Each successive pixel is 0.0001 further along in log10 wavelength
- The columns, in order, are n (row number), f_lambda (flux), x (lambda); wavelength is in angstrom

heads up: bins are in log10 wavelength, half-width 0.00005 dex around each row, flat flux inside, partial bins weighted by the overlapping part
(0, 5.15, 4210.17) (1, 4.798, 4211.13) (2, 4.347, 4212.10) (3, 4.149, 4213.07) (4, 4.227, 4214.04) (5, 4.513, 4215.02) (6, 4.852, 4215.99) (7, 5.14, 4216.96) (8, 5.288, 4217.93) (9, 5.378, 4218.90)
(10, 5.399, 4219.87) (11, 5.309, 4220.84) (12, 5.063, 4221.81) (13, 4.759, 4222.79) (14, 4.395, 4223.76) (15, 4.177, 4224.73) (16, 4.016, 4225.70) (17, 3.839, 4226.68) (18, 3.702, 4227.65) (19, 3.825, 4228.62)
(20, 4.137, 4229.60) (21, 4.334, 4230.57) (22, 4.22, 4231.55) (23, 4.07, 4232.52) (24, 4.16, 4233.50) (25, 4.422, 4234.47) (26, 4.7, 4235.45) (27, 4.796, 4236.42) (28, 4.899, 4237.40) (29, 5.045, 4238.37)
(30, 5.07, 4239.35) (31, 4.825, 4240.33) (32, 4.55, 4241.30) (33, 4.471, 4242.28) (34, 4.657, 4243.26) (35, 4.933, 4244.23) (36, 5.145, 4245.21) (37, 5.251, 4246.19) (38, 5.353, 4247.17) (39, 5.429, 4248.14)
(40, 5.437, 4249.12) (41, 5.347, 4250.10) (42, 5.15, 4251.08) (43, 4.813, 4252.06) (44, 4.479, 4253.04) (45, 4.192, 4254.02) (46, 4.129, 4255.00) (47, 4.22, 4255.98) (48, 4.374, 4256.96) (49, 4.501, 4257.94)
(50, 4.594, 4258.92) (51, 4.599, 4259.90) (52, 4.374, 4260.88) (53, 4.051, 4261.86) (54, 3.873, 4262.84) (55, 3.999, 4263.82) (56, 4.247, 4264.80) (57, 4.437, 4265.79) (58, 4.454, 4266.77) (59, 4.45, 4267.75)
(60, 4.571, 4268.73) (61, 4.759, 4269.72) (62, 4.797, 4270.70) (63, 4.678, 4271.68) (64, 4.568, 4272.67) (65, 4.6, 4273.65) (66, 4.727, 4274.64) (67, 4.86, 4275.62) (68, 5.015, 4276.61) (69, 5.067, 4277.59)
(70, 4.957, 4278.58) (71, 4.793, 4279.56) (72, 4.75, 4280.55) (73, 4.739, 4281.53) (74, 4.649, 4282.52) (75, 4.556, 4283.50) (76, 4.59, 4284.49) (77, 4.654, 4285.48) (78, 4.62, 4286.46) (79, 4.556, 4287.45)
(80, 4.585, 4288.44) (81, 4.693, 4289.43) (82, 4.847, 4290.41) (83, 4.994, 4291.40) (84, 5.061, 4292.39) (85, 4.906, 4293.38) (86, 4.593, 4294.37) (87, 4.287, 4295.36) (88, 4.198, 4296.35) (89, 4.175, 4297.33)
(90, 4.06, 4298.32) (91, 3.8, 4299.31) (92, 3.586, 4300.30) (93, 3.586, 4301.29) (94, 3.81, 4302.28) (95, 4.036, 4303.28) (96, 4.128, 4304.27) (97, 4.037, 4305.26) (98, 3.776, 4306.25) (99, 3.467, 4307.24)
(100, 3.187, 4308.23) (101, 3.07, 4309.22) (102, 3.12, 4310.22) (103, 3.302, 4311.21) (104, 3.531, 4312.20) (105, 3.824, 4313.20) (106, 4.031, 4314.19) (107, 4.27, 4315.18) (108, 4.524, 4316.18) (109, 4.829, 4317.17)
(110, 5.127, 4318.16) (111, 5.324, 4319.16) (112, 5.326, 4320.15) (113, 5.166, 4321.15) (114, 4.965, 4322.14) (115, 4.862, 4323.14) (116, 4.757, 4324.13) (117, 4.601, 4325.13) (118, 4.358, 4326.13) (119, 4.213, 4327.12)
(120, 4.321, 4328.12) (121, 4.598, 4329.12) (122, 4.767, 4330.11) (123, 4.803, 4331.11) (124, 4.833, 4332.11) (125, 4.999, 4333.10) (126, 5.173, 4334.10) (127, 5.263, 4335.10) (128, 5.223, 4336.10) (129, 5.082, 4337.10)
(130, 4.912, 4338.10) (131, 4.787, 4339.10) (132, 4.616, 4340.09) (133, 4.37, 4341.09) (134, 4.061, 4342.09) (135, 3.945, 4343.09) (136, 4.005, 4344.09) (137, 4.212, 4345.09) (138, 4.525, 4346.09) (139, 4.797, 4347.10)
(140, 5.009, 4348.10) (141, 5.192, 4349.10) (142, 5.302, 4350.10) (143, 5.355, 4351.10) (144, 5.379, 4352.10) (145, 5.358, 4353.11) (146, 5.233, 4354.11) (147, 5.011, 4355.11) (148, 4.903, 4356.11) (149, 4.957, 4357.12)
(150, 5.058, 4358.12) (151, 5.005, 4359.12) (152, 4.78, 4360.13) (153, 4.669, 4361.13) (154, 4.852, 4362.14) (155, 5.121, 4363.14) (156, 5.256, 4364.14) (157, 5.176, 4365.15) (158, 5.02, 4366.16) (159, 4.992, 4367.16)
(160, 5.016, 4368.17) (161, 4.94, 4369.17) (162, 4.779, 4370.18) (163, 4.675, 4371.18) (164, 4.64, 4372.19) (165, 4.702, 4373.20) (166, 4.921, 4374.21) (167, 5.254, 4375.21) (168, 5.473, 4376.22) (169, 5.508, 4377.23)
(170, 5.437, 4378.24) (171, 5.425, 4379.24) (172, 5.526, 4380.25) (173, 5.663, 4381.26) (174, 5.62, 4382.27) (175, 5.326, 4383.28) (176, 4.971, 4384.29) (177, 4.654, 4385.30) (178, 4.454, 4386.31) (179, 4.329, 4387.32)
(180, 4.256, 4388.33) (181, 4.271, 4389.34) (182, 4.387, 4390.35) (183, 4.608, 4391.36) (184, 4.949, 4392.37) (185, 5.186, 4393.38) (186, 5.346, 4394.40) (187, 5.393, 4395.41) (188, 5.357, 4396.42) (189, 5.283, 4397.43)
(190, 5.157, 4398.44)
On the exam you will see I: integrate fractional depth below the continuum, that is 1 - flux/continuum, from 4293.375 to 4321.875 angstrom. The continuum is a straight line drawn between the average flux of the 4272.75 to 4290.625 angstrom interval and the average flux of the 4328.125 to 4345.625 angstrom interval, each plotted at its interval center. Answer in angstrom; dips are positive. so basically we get 3.67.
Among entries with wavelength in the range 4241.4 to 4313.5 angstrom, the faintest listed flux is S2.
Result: 3.07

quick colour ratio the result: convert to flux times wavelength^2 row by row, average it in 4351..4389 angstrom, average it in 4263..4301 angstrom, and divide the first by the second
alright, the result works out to 1.1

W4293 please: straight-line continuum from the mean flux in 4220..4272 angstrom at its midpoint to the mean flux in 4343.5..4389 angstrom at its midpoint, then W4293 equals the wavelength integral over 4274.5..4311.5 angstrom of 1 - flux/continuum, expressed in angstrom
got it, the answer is 3.3 angstrom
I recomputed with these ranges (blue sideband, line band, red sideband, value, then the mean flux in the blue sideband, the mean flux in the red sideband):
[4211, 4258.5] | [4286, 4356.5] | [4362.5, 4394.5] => 5.07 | 4.66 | 4.99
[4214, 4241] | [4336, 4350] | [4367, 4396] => 0.76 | 4.6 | 4.99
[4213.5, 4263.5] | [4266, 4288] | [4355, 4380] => 0.25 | 4.63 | 5.03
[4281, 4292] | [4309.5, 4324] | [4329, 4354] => 1.03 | 4.69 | 4.83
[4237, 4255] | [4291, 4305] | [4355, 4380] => 2.11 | 4.92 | 5.03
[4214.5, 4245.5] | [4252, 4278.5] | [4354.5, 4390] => 1.21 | 4.62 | 4.99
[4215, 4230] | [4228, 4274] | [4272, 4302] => 0.02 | 4.62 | 4.56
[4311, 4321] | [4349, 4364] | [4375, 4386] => -0.21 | 4.47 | 5.34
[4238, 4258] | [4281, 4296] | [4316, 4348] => 0.31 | 4.83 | 4.73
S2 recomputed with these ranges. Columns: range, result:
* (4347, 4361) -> 4.78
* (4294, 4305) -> 3.586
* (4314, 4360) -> 3.945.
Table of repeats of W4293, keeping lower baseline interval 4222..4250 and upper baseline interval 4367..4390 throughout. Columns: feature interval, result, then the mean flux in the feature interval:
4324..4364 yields 0.67 angstrom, 4.82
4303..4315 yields 2.92 angstrom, 3.64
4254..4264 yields 0.84 angstrom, 4.28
